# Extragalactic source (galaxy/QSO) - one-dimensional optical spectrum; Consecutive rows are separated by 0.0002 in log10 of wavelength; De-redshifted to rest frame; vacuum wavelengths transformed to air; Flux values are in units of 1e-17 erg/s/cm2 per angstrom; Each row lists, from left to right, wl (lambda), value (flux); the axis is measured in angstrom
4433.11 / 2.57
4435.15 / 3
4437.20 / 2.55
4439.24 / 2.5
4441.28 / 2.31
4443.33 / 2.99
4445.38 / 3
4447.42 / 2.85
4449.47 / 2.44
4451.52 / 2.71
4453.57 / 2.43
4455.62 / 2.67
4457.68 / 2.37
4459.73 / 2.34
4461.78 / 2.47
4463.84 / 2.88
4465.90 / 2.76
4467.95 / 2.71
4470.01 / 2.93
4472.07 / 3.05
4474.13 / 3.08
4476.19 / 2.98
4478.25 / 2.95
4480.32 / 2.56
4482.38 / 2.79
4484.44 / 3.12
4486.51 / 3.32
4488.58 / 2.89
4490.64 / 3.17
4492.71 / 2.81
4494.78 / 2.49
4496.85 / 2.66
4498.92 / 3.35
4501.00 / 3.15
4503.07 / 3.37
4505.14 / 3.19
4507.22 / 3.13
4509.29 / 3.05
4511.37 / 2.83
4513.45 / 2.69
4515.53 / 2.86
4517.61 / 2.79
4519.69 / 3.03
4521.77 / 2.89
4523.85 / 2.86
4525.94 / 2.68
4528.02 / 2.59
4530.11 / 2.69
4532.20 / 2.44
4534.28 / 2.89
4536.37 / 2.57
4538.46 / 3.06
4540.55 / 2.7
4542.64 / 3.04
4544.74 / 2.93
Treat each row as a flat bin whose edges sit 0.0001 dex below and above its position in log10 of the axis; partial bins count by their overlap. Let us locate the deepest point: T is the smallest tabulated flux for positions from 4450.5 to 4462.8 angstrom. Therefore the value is 2.34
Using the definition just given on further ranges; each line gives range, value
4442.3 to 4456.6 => 2.43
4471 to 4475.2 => 3.05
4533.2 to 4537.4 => 2.57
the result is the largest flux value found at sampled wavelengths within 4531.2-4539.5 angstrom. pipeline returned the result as 3.06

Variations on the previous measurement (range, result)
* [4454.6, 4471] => 2.93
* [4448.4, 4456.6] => 2.71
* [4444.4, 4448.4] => 3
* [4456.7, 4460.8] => 2.37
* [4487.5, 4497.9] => 3.17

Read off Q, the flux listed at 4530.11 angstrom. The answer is 2.69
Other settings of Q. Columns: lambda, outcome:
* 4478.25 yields 2.95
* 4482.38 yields 2.79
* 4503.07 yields 3.37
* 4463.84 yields 2.88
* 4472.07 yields 3.05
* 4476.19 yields 2.98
